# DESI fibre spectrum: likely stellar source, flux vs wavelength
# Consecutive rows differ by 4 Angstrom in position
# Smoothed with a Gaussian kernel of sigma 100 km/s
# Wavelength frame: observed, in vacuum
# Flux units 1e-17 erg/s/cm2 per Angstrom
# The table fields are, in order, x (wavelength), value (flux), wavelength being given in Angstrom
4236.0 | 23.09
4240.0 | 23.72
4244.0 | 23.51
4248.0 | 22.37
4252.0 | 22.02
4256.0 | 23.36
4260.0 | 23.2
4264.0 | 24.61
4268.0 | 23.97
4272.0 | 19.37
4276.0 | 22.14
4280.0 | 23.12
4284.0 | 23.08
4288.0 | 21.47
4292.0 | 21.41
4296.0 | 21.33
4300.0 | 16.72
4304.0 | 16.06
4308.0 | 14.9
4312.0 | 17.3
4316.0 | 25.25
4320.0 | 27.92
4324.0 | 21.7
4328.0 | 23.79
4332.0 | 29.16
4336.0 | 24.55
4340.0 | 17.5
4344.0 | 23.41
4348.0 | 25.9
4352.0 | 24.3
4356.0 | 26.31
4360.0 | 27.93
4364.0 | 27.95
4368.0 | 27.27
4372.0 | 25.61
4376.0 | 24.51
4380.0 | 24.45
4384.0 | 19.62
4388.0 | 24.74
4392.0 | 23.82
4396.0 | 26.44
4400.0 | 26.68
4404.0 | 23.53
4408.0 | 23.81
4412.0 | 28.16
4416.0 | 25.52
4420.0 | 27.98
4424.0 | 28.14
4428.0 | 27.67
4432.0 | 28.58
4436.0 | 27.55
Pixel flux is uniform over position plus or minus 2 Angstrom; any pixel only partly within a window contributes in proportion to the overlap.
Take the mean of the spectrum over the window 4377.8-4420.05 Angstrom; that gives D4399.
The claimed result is 24.8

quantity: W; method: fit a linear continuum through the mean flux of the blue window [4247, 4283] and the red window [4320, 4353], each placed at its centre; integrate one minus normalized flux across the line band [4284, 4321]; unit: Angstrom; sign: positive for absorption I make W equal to 5.0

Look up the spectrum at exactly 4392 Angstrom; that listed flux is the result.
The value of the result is 23.82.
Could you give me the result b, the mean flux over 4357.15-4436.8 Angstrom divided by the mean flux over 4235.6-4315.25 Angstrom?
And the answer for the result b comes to 1.22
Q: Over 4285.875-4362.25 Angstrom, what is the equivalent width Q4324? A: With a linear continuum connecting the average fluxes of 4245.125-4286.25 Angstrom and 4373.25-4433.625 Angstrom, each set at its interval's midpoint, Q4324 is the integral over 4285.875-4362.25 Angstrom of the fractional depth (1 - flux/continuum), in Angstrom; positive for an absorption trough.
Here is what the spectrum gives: 4.7 Angstrom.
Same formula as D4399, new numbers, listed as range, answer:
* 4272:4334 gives 21.6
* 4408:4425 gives 27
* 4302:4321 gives 19.9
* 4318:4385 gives 24.9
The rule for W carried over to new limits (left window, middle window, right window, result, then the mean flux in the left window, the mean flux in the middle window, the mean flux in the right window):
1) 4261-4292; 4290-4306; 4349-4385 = 3.0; 22.5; 18.9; 25.5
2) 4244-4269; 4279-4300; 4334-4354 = 1.5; 23.2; 21.5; 23.1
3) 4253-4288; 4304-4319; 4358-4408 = 2.7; 22.8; 19.3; 25.2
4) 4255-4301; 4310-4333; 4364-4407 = -0.8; 22.1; 24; 24.8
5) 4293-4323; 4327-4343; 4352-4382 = -0.7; 20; 23.7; 26.2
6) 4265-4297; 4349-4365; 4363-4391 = -1.5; 22.1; 26.5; 24.7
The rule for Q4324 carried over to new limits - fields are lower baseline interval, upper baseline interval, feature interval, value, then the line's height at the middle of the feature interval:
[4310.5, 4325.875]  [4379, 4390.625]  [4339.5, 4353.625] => -0.14 Angstrom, 23.1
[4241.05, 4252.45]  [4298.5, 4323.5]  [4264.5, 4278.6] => -0.32 Angstrom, 21.7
